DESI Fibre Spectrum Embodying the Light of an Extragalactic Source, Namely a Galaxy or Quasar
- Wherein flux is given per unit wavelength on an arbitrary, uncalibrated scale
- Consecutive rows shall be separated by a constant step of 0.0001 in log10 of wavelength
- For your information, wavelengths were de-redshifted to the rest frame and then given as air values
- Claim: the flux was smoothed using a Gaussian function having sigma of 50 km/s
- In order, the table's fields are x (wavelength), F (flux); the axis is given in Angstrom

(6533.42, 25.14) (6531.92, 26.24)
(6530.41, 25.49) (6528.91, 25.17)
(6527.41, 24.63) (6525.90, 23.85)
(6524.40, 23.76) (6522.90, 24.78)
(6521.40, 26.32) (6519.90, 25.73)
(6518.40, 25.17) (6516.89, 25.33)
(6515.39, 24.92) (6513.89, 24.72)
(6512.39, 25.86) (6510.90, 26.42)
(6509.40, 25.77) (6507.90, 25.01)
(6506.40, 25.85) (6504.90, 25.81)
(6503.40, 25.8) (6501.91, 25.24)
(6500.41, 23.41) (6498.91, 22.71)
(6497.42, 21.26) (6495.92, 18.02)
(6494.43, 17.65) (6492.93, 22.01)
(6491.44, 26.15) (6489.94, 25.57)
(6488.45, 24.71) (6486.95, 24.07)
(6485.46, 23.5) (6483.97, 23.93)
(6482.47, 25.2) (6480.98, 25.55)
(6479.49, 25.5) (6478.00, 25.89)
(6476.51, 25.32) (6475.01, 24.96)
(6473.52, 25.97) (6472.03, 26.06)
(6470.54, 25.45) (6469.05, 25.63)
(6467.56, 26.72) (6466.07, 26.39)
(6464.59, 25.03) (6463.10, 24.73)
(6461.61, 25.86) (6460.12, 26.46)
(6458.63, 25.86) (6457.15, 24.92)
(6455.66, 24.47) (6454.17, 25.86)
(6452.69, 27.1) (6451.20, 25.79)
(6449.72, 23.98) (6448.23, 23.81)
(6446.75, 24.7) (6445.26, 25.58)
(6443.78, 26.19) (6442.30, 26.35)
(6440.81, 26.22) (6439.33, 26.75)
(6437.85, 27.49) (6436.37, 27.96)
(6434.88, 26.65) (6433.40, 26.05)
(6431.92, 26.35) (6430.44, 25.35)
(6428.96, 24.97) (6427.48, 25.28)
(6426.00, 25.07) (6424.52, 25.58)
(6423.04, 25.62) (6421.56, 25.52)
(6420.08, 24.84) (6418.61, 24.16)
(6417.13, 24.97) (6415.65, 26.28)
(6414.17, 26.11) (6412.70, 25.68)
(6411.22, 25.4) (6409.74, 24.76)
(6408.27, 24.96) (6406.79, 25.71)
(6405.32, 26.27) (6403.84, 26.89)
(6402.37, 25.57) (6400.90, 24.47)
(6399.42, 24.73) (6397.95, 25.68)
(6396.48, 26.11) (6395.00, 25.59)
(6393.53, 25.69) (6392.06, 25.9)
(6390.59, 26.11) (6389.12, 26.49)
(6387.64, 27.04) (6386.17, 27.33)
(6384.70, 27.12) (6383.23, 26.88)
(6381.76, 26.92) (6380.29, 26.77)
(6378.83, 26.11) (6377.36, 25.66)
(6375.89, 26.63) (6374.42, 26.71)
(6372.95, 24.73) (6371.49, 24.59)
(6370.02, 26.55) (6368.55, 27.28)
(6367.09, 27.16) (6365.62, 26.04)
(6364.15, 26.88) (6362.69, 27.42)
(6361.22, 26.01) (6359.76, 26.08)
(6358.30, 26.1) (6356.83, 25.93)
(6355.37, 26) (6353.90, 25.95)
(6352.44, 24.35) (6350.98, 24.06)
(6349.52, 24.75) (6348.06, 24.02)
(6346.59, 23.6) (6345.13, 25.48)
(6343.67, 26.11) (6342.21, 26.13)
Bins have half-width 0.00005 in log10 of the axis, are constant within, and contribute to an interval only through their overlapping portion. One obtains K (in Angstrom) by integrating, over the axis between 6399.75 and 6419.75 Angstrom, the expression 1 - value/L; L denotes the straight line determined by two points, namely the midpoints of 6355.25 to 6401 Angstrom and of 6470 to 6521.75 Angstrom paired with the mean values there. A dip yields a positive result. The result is 0.3 Angstrom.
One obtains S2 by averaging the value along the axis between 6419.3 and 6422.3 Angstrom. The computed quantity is 25.2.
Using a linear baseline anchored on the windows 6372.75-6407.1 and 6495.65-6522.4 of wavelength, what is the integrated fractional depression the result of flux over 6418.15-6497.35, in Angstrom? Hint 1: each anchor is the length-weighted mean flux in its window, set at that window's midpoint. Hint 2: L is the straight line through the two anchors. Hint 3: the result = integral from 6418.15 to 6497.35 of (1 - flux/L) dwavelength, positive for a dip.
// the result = 0.7 Angstrom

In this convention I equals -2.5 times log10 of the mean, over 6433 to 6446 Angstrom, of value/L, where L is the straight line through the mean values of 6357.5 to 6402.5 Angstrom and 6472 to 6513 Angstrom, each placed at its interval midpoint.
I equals -0.057 mag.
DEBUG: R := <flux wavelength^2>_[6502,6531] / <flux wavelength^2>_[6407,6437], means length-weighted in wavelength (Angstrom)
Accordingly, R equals 1.02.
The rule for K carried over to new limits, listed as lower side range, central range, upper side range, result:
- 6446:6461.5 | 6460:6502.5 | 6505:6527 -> 1.5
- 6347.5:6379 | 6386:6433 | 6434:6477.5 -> 0.4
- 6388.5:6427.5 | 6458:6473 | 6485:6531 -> -0.6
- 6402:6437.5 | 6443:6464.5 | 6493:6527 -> -0.2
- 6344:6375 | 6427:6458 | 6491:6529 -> -1.1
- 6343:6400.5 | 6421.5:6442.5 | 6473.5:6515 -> -0.8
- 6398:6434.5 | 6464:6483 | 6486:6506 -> -1.4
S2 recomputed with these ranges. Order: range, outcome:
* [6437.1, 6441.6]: 26.8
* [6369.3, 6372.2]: 25.5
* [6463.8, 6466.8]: 25.8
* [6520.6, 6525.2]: 25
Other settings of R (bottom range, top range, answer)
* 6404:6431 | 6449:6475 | 1.02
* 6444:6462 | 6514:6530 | 1.00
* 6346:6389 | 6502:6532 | 1.02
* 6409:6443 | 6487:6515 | 0.95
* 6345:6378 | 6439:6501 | 1.00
